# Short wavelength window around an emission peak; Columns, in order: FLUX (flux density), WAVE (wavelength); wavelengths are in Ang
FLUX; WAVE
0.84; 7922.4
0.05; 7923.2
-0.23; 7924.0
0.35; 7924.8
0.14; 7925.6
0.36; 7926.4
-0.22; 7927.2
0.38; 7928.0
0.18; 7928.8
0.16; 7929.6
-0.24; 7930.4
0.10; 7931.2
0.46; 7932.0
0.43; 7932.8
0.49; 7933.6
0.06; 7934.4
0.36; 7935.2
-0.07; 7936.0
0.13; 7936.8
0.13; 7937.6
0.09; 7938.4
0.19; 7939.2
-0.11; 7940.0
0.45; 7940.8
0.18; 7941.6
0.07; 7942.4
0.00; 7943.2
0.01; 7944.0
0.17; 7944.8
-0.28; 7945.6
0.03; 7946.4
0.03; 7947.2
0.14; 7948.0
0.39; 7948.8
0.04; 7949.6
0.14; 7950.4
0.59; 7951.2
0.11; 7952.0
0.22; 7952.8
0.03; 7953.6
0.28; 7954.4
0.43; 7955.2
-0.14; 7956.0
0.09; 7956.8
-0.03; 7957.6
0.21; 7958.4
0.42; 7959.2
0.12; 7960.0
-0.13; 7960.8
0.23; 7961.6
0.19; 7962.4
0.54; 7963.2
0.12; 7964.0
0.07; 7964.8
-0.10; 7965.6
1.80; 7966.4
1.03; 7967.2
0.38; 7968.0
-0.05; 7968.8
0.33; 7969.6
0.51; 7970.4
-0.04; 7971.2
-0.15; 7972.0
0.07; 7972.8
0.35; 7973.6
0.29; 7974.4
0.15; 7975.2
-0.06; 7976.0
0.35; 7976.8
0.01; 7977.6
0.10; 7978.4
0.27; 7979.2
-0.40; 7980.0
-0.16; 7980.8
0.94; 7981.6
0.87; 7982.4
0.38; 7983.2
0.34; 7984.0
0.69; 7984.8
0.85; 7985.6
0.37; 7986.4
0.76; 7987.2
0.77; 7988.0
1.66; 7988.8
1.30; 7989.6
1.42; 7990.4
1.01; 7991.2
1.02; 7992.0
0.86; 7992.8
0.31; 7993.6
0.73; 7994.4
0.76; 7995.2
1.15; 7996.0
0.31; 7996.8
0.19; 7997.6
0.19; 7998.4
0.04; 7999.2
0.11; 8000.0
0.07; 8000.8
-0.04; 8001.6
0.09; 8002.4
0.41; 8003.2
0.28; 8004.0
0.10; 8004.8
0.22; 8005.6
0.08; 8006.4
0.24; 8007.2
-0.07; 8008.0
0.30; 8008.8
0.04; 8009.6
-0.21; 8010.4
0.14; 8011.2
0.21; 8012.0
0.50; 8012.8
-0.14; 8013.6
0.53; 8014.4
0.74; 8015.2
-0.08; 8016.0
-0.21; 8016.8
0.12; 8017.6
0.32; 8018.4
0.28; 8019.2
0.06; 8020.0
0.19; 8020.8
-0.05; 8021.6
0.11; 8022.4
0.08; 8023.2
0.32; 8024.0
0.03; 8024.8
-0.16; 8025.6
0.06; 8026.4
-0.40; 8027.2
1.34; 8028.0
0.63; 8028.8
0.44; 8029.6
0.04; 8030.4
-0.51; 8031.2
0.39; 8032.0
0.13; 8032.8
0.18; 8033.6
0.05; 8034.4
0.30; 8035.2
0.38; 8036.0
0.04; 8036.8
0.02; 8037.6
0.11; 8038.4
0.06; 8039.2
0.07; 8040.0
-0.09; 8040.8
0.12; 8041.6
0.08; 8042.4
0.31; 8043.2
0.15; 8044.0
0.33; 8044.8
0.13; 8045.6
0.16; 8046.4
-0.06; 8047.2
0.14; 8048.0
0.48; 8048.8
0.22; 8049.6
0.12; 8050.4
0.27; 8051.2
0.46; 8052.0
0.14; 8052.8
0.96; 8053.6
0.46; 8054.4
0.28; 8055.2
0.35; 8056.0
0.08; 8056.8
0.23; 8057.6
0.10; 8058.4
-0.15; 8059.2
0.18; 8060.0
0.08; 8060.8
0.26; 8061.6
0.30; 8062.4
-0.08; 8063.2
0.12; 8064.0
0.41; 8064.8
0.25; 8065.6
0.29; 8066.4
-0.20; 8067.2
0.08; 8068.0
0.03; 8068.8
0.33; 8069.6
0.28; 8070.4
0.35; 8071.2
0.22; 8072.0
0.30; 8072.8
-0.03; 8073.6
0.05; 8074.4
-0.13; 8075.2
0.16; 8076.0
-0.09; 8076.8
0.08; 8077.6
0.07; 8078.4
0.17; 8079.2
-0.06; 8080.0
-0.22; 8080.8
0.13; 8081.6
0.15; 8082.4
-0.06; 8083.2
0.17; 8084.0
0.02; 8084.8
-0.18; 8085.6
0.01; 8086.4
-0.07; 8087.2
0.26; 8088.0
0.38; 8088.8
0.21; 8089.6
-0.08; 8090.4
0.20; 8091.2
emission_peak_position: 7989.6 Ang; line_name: [O II]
